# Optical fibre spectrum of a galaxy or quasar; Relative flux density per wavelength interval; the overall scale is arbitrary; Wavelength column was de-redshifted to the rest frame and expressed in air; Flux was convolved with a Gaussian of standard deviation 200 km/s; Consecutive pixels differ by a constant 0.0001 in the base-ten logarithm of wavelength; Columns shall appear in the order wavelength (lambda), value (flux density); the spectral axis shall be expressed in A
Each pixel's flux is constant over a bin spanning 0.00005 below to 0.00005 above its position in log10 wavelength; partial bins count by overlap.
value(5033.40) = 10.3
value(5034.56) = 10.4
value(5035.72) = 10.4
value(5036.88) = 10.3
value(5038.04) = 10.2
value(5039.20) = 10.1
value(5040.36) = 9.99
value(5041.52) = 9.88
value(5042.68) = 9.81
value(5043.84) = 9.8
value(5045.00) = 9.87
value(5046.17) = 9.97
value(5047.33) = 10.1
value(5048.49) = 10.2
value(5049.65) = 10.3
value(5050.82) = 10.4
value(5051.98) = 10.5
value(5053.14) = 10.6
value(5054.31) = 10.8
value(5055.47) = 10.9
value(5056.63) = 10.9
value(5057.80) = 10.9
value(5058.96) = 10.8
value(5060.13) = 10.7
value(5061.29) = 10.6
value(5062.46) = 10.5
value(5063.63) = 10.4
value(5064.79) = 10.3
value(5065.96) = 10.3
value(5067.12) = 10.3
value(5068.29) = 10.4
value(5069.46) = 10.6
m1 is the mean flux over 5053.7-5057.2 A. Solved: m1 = 10.9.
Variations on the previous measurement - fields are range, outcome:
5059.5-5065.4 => 10.5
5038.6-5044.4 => 9.92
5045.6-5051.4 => 10.2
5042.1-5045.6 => 9.81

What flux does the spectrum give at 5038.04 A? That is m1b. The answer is 10.2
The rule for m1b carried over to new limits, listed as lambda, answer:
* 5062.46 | 10.5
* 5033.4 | 10.3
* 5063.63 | 10.4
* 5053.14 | 10.6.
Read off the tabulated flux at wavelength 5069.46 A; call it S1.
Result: 10.6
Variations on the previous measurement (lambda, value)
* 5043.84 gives 9.8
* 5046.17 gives 9.97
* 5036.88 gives 10.3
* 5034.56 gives 10.4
